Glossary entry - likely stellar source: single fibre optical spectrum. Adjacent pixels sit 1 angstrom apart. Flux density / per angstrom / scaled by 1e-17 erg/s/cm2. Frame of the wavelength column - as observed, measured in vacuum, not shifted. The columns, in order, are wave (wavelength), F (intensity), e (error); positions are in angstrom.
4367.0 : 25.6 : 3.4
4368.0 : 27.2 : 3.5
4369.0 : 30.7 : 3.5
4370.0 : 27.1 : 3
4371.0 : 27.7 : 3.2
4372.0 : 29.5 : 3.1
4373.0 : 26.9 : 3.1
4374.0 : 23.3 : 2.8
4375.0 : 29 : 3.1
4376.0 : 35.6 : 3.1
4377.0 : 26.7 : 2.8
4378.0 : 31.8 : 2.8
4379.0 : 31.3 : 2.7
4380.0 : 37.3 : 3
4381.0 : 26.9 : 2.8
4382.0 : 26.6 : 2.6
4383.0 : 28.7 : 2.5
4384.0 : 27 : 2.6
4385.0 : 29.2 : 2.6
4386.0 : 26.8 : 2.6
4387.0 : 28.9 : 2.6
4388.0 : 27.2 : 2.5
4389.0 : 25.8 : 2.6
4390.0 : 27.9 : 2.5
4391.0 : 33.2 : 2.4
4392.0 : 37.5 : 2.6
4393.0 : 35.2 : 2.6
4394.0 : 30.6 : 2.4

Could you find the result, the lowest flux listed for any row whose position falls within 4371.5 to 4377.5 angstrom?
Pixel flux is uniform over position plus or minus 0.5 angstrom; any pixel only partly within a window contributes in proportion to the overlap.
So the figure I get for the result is 23.3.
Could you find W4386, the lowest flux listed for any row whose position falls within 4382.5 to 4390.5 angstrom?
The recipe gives 25.8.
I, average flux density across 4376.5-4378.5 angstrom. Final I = 29.2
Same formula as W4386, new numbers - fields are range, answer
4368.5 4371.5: 27.1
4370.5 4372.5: 27.7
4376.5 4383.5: 26.6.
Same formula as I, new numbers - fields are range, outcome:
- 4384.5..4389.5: 27.6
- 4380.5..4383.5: 27.4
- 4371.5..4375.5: 27.2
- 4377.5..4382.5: 30.8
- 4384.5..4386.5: 28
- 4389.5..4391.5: 30.6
